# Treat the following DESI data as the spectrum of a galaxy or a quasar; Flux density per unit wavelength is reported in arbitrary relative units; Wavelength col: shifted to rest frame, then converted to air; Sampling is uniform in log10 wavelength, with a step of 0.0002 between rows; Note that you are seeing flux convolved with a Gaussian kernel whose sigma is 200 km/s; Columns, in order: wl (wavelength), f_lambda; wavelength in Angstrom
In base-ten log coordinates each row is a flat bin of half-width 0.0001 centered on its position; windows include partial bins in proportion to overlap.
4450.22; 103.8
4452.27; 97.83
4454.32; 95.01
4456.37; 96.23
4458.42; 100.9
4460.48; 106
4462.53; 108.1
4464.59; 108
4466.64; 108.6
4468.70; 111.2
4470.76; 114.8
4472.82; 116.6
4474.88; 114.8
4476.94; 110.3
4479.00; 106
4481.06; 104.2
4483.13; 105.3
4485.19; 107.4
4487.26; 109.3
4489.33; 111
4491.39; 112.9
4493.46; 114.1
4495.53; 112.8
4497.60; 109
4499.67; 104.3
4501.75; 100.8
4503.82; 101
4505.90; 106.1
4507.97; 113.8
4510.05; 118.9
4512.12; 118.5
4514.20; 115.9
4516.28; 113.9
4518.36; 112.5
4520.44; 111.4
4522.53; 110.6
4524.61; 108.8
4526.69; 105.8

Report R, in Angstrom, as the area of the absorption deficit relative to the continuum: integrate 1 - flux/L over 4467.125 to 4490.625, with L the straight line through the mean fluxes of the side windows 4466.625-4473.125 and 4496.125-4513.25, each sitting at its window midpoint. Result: 0.40 Angstrom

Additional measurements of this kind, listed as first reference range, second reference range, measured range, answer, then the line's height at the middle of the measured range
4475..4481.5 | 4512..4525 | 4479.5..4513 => 0.3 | 110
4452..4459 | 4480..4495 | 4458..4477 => -1.6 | 102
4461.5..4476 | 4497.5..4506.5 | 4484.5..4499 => -0.7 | 106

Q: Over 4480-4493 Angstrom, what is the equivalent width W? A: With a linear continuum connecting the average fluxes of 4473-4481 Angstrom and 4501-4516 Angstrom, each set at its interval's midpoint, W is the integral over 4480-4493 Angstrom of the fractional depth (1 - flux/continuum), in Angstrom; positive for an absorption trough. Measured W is 0.2 Angstrom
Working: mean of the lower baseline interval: 110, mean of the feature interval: 109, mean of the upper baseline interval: 111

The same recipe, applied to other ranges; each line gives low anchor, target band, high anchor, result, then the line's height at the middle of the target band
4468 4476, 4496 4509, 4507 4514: 1.2 Angstrom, 116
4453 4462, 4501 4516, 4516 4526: -0.3 Angstrom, 109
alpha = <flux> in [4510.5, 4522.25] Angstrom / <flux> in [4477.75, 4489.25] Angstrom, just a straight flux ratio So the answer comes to 1.07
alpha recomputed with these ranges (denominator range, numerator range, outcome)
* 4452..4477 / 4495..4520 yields 1.03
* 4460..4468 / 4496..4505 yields 0.97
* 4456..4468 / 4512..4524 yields 1.08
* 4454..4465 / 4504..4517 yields 1.11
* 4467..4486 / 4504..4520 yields 1.03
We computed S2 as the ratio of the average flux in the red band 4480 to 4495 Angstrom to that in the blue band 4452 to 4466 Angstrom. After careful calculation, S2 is 1.07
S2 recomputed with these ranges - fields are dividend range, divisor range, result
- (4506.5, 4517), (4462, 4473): 1.05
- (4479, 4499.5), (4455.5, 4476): 1.01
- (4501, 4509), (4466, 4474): 0.93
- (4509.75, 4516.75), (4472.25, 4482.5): 1.06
